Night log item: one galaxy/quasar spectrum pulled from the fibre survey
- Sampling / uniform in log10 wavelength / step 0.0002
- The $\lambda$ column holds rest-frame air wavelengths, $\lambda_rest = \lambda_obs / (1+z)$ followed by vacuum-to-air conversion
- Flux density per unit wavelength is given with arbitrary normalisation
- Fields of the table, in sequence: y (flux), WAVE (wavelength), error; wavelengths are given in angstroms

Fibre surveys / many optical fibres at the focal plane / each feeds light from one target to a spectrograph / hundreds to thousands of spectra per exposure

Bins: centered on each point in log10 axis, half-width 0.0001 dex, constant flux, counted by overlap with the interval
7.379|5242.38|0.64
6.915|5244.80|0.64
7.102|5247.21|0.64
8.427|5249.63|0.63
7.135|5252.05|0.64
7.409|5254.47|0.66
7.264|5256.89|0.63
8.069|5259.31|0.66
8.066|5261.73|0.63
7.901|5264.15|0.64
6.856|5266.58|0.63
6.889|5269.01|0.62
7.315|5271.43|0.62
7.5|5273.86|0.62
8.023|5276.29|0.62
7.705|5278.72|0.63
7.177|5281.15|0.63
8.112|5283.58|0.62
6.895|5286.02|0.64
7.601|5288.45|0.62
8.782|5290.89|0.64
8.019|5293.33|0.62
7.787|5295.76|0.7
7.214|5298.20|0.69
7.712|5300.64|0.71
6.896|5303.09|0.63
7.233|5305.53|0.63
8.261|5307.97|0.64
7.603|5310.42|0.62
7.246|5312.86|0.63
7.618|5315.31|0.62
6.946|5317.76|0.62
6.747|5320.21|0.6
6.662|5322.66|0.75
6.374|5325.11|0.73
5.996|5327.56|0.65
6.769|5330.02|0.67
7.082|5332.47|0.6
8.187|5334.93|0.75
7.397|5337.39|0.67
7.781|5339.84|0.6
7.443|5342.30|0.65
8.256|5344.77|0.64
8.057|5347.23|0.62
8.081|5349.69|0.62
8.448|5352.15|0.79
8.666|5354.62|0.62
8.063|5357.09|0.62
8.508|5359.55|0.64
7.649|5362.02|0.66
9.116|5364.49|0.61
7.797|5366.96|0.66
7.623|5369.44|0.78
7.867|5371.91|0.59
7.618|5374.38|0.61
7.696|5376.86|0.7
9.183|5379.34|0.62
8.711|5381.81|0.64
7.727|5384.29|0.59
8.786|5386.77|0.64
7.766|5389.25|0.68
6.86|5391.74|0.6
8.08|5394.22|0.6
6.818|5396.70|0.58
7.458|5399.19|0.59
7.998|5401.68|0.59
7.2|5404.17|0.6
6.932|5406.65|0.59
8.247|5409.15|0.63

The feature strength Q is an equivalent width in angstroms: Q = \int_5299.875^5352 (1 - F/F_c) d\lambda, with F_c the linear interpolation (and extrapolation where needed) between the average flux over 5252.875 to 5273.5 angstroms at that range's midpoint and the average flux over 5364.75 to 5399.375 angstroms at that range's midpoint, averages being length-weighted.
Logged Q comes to 2.2 angstroms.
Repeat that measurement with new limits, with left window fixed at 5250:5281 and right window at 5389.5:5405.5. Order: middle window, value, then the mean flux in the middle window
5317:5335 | 1.7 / 6.76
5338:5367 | -2.7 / 8.16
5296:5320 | 0.3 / 7.4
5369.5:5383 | -1.3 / 8.17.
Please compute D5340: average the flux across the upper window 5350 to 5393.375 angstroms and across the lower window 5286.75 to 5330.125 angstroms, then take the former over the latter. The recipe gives 1.1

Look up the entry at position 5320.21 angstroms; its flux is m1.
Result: 6.747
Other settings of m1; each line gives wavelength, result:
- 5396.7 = 6.818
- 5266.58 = 6.856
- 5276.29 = 8.023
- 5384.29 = 7.727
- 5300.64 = 7.712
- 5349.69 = 8.081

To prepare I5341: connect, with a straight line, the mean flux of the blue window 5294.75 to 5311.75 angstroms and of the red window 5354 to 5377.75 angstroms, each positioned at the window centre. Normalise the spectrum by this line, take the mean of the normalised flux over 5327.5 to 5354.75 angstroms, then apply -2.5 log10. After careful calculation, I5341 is 0.02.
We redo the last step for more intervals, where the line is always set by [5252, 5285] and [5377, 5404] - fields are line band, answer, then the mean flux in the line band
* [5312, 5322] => 0.08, 7.11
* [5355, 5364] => -0.06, 8.22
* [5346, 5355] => -0.07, 8.28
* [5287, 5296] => -0.06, 8.05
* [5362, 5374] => -0.03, 8.02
